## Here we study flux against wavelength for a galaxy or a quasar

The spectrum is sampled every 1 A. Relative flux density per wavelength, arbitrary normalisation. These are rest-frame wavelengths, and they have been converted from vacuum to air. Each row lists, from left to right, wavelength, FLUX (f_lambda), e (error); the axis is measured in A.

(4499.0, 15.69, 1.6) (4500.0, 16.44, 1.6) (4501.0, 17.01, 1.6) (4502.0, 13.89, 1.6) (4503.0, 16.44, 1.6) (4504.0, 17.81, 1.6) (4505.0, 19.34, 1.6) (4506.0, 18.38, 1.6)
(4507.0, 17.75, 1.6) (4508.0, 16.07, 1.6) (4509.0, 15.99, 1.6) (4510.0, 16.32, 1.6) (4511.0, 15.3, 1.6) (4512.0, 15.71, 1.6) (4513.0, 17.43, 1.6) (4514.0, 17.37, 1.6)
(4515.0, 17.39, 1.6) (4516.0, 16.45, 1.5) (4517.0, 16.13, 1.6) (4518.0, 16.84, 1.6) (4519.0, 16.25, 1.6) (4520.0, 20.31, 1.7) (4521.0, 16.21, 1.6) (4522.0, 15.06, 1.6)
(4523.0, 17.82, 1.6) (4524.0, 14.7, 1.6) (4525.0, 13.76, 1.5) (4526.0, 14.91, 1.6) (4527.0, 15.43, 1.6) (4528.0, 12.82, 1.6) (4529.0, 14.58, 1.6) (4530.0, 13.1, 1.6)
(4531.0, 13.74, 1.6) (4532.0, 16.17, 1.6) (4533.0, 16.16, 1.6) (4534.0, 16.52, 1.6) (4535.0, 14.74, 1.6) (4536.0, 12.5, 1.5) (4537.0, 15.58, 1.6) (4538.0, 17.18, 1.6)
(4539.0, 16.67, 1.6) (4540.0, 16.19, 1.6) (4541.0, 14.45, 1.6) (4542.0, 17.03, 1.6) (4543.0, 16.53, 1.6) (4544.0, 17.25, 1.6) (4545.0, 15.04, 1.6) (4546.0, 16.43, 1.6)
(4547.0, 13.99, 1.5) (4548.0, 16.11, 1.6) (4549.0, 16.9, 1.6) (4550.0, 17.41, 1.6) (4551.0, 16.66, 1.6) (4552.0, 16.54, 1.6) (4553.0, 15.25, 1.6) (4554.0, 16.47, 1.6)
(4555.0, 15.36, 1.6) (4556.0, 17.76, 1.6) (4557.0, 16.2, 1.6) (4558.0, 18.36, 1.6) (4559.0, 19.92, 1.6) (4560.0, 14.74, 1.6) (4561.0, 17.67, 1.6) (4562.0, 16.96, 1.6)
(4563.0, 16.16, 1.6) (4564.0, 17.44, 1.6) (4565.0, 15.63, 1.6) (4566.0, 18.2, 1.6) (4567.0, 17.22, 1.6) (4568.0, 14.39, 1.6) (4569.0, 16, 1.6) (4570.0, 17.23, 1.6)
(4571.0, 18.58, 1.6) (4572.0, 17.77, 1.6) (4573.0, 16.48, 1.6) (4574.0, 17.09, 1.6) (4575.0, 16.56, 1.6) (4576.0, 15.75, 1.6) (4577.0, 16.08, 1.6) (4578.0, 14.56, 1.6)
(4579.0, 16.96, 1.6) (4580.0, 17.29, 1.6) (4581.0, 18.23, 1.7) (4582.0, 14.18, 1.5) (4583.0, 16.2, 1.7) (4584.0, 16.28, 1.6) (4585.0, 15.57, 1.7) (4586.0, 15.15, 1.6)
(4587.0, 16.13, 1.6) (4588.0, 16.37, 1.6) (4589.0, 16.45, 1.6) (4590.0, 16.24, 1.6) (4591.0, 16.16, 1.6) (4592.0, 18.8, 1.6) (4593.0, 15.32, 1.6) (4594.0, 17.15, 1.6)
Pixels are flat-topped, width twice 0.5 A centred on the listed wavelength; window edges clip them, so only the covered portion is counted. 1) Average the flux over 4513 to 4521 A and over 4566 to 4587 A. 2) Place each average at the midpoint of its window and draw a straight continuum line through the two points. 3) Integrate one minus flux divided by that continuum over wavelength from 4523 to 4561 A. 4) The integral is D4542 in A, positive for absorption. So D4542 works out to 2.36 A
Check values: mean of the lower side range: 17.2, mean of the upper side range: 16.4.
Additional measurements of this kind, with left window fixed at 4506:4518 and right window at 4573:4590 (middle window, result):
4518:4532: 0.99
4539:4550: 0.22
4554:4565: -0.43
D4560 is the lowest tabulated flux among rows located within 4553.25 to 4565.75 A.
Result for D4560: 14.74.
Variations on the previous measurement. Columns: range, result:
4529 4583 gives 12.5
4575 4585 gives 14.18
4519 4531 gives 12.82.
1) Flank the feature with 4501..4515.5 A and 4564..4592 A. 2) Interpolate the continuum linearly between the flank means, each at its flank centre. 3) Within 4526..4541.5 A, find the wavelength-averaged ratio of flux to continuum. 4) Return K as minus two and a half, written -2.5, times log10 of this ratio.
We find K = 0.11 mag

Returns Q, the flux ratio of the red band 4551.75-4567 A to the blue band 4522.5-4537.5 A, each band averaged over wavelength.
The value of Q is 1.14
